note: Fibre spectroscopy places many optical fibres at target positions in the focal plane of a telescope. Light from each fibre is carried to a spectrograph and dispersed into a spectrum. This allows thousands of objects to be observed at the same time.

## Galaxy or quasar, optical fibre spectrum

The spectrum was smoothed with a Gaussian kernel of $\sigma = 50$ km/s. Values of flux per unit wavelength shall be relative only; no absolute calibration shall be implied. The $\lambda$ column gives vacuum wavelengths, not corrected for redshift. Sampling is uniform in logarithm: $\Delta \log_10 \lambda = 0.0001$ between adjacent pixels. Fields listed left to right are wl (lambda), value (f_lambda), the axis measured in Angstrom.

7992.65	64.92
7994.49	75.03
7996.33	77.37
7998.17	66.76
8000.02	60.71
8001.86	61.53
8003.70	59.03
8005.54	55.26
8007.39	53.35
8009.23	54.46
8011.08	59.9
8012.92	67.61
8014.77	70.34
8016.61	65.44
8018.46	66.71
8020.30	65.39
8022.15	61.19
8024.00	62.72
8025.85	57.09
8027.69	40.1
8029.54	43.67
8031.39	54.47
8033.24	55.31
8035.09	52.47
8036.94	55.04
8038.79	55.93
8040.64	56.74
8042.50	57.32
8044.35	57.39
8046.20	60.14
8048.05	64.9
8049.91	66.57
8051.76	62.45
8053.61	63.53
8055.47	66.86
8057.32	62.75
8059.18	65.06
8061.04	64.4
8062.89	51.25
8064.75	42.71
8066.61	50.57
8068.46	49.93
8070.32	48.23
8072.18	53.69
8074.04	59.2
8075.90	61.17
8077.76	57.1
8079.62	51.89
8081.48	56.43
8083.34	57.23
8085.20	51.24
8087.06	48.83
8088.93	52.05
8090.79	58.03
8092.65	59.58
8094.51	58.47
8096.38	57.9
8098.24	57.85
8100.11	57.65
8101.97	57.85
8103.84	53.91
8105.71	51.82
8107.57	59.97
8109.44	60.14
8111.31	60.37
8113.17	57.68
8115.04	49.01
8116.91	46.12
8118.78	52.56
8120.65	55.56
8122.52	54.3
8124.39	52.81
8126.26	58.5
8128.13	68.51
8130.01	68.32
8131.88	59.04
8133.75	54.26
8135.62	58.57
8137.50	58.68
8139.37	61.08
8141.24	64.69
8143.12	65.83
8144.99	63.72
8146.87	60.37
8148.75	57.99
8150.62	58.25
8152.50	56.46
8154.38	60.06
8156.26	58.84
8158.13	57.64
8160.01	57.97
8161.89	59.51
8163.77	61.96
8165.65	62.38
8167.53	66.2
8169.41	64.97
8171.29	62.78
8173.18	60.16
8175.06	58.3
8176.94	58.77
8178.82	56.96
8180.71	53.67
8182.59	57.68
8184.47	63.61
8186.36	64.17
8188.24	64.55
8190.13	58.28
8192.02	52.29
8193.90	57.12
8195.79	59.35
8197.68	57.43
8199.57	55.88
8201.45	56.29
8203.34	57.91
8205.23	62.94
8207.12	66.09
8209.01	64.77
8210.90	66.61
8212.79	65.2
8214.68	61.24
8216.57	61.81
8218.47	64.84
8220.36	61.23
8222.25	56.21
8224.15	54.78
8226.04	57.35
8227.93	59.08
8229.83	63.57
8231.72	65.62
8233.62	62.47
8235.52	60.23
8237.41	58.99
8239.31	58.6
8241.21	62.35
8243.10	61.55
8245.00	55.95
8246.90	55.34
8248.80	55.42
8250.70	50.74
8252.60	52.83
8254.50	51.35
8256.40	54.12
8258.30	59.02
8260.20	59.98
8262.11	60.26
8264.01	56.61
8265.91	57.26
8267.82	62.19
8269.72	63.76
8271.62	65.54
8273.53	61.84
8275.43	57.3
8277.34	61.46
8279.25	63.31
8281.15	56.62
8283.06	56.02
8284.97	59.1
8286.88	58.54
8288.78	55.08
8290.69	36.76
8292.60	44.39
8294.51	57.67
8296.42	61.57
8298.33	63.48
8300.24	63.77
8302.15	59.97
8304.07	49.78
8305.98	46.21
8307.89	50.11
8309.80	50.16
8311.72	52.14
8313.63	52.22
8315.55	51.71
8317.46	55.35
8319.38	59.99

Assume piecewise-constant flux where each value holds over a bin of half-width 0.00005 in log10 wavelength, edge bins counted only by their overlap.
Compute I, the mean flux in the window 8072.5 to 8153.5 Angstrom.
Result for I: 57.4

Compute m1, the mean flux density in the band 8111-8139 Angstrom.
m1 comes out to 57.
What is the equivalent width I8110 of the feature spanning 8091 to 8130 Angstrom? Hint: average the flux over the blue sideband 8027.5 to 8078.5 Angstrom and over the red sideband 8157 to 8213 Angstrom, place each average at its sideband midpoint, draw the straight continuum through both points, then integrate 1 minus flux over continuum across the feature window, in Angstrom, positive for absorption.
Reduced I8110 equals 0.9 Angstrom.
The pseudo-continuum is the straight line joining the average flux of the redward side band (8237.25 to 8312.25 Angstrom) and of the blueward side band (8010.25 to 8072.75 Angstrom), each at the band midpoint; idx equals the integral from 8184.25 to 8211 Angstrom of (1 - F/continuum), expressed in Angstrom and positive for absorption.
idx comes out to -1.4 Angstrom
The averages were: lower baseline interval 58.2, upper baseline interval 56.7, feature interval 60.2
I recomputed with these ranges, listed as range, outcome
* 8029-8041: 53.5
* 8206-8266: 59.5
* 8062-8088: 52.8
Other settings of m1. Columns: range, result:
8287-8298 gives 52.4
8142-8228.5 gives 60.2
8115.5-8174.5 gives 59.5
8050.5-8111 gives 56.6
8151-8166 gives 59.2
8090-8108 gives 57.2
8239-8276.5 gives 58.1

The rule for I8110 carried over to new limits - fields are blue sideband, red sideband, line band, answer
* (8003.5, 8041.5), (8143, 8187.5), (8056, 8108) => 2.77 Angstrom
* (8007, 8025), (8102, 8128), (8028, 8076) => 2.76 Angstrom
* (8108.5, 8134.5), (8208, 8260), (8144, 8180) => -1.45 Angstrom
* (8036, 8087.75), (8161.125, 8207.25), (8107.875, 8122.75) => 0.92 Angstrom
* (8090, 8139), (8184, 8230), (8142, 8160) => -0.42 Angstrom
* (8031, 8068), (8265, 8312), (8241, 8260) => 0.37 Angstrom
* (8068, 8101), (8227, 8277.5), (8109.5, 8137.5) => -0.37 Angstrom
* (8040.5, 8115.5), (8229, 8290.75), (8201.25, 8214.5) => -1.14 Angstrom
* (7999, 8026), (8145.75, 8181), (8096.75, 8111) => 0.76 Angstrom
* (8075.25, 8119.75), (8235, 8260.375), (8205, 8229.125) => -2.21 Angstrom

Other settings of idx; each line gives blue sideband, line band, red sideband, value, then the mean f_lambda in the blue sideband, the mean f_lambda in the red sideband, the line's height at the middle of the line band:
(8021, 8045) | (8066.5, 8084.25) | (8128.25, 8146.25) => 0.9 Angstrom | 54.6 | 61.9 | 57.6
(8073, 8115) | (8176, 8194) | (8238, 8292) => -0.6 Angstrom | 56.5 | 57.4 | 57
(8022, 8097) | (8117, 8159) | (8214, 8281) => -1.1 Angstrom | 56.3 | 59.2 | 57.5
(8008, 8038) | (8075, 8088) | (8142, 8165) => 0.9 Angstrom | 58.2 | 59.9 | 59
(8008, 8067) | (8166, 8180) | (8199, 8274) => -0.4 Angstrom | 58.8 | 59.7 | 59.4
